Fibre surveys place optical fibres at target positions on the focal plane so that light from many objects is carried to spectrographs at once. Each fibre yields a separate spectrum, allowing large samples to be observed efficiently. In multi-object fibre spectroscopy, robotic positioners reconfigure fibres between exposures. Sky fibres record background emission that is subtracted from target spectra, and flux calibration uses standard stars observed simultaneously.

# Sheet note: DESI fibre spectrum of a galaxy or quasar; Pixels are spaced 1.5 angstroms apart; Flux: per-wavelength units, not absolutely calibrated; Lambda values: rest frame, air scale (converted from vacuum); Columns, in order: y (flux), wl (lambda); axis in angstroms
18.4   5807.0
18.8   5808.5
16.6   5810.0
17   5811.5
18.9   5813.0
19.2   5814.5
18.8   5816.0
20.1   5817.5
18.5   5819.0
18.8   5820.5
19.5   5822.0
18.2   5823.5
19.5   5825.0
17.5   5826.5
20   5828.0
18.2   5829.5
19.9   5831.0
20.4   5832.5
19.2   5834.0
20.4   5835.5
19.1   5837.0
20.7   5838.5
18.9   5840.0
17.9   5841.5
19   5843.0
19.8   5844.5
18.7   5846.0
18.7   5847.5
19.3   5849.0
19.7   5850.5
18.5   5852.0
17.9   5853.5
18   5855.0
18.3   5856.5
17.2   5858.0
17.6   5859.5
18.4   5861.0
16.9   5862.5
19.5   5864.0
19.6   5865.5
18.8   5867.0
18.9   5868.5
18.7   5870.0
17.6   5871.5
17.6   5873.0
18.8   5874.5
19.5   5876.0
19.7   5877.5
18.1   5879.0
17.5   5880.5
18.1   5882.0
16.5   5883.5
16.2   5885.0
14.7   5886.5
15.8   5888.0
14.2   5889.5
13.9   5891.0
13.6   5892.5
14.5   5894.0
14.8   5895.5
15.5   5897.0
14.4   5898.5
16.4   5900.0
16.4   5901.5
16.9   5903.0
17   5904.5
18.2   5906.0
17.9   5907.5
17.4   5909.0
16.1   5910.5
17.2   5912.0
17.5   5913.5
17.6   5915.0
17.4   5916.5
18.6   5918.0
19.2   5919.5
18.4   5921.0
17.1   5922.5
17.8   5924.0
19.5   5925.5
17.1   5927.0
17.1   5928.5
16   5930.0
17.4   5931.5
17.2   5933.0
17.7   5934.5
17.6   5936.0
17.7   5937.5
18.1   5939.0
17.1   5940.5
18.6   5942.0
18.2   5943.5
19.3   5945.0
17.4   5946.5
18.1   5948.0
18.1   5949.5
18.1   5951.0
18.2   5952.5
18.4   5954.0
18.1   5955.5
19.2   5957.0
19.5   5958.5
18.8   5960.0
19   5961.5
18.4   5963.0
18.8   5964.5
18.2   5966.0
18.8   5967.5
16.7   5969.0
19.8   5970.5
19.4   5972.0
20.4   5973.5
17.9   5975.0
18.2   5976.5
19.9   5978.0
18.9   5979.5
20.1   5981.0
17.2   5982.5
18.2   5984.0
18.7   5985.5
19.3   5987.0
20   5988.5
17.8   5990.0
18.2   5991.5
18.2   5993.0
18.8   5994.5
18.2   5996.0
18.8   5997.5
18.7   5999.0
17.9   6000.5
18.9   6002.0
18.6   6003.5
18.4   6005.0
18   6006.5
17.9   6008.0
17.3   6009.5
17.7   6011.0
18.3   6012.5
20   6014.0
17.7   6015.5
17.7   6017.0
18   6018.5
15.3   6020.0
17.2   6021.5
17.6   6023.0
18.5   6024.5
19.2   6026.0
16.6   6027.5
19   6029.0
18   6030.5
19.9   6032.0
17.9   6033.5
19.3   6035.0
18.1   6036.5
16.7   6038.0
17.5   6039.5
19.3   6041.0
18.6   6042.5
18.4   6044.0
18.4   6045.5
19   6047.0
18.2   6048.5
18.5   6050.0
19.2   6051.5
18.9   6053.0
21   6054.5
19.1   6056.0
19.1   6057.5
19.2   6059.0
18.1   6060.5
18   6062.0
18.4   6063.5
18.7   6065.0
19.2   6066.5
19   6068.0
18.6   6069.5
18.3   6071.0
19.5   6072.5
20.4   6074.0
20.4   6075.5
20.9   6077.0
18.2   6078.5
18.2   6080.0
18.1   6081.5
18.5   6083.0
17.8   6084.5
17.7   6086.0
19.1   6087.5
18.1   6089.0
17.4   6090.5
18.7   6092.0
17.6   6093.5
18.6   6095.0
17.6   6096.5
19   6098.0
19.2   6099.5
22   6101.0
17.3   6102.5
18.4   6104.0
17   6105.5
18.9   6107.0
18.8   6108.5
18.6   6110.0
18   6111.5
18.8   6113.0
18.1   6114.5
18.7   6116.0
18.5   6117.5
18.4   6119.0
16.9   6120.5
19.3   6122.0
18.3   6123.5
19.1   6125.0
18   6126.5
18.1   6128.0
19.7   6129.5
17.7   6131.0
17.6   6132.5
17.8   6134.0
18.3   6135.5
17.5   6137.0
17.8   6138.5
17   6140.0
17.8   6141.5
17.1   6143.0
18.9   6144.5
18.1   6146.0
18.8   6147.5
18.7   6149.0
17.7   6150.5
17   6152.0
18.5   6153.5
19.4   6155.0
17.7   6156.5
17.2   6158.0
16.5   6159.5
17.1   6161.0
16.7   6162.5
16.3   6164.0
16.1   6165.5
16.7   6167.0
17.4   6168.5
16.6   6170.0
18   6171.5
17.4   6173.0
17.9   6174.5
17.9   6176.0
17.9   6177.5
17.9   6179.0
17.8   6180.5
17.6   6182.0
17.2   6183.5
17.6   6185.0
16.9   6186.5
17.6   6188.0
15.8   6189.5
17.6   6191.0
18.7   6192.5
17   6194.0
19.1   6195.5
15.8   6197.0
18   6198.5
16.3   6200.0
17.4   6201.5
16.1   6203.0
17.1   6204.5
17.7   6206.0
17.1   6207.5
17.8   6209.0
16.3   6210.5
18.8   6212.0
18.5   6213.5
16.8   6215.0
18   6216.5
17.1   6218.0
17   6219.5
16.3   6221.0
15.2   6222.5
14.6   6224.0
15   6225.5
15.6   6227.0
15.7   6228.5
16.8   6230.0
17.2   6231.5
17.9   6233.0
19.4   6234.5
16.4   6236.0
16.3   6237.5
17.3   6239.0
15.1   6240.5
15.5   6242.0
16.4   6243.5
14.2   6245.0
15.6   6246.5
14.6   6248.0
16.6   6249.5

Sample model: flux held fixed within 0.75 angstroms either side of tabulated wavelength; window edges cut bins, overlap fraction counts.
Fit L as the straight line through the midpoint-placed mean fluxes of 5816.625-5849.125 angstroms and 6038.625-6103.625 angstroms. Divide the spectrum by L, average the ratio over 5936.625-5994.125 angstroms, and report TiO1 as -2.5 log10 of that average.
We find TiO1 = 0.02 mag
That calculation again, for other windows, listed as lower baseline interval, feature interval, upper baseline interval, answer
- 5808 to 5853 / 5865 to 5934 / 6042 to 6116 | 0.107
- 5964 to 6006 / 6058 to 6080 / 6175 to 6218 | -0.050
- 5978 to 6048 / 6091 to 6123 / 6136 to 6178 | -0.039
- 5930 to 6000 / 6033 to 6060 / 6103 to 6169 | -0.029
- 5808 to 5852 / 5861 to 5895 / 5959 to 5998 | 0.102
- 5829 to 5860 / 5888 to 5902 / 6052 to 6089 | 0.262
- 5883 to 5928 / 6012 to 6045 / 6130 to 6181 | -0.063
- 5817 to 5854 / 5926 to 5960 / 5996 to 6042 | 0.036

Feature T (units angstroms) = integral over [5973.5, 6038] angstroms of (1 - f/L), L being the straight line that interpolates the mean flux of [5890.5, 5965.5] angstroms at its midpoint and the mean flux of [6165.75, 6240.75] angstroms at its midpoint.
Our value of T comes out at -3.6 angstroms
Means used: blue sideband 17.5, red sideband 17.1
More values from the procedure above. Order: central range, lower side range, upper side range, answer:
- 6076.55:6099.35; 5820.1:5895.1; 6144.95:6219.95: -0.91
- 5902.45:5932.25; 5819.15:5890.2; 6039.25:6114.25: 1.51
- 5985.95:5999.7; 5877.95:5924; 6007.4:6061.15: -0.67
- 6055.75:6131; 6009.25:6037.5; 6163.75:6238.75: -3.94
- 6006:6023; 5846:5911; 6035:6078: 0.72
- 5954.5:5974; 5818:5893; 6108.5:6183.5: -0.77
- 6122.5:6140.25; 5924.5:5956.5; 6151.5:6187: -0.66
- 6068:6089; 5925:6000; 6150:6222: -1.22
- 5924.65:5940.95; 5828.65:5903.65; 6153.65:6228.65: 0.13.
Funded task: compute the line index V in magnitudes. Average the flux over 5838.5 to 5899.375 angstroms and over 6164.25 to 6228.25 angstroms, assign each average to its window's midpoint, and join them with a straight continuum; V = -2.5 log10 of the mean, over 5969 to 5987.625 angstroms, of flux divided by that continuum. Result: -0.09 mag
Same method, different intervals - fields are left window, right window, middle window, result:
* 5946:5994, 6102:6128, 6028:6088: -0.02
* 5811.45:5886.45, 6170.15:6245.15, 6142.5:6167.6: -0.02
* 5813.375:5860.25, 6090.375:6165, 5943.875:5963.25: 0.01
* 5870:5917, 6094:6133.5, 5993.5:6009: -0.05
